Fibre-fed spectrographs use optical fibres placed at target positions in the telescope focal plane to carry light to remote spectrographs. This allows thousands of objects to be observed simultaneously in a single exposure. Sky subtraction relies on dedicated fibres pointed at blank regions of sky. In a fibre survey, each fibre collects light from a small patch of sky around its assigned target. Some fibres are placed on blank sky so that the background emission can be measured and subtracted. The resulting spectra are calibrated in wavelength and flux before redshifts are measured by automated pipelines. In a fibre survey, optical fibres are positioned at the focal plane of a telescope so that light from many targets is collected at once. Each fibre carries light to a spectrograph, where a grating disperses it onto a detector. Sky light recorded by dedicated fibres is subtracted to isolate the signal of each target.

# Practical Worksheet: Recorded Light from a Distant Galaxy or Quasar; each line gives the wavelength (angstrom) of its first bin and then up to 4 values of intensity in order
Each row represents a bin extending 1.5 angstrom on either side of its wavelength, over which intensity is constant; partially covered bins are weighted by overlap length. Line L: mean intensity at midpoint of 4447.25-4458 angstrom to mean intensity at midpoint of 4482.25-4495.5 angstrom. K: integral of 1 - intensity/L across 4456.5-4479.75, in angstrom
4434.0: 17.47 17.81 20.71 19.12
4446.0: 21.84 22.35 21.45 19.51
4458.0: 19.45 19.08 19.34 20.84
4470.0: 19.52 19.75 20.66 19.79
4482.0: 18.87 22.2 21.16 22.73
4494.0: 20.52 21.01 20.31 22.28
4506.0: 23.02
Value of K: 1.4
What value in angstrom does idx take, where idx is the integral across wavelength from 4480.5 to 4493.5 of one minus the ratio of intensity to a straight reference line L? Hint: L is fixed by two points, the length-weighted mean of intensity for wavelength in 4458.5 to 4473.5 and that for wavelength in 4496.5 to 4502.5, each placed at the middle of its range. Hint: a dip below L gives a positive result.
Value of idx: -0.5 angstrom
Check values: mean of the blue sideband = 19.7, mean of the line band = 21.2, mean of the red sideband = 20.9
